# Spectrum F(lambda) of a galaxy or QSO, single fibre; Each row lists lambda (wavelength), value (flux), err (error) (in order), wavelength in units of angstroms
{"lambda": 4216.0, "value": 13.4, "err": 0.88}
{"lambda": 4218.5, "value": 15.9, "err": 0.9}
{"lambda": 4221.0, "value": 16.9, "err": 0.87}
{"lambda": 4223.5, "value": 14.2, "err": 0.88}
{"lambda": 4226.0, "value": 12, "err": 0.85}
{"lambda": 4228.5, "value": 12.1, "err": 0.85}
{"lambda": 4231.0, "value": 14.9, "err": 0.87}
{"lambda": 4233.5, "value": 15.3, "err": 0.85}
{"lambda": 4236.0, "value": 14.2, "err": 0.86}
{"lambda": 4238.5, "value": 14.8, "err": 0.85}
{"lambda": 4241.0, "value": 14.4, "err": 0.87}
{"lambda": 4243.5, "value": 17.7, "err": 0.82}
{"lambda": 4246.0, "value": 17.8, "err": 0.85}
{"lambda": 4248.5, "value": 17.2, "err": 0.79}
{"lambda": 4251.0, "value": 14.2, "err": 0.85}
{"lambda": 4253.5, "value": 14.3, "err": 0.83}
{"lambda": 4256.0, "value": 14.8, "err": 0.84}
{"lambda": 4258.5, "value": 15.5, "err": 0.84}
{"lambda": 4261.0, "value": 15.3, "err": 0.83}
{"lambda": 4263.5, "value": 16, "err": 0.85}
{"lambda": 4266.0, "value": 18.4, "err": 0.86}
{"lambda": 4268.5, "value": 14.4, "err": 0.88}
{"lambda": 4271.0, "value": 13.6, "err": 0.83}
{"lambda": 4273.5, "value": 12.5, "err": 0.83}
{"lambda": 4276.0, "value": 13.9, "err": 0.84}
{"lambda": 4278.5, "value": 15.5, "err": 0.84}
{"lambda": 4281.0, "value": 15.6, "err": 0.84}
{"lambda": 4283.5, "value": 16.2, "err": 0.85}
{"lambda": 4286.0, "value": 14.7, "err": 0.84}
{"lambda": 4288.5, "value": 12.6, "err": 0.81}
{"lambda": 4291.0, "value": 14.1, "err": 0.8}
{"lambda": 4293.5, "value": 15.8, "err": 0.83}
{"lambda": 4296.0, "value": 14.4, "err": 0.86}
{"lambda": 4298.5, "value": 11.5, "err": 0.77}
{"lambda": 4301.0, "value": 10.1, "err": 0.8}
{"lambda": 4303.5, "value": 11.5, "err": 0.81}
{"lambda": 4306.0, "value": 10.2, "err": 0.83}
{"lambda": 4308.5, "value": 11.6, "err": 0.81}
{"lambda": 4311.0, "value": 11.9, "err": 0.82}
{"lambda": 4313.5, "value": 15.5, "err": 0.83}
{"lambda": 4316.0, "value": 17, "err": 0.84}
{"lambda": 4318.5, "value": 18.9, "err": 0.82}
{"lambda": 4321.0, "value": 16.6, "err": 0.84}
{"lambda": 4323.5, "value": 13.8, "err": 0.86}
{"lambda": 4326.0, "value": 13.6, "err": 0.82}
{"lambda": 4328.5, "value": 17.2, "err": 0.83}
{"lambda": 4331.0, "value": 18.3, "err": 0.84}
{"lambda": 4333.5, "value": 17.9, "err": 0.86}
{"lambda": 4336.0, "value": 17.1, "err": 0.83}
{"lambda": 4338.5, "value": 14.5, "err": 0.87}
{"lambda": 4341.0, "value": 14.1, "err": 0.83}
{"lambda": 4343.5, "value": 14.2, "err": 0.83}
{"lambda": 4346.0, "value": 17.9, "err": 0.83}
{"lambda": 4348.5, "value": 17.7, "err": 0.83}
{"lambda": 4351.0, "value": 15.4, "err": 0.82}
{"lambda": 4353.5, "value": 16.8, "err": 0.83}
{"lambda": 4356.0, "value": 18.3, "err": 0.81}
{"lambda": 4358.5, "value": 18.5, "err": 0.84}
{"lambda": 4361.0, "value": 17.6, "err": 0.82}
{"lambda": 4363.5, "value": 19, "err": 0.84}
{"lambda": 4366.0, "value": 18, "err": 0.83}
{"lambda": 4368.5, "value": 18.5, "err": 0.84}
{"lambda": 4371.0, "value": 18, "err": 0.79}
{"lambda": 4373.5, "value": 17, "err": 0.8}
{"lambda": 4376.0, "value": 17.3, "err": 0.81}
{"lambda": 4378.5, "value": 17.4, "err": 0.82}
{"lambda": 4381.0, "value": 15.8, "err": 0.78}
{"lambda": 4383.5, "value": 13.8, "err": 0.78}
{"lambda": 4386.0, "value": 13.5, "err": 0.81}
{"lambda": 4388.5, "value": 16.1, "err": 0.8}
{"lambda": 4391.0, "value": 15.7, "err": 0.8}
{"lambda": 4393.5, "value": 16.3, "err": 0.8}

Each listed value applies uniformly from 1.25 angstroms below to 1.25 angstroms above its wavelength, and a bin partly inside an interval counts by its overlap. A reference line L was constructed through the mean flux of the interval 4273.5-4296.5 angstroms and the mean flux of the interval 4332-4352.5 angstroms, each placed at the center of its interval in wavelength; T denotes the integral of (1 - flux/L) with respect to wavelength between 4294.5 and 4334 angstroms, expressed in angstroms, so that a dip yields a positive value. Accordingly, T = 2.9 angstroms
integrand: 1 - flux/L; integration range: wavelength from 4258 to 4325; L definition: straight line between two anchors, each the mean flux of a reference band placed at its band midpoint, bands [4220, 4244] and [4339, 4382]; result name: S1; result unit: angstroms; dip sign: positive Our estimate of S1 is 5.9 angstroms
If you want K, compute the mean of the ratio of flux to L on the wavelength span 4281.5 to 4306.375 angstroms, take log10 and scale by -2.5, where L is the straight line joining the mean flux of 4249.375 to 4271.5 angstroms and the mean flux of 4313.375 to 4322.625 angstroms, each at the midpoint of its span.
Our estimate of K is 0.22 mag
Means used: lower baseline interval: 15.3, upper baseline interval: 17.1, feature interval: 13.3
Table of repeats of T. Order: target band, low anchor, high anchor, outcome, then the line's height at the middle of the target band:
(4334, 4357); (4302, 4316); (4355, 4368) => 0.38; 16.5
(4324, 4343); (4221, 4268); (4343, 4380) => 1.13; 16.9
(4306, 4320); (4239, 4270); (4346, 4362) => 1.82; 16.7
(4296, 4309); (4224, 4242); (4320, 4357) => 3.51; 15.4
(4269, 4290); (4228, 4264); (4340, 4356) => 1.71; 15.6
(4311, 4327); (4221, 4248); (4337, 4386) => 0.50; 16.1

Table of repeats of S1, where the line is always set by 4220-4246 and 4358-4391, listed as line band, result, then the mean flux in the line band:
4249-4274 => 0.3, 15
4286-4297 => 1.0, 14.3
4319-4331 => 0.2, 15.8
